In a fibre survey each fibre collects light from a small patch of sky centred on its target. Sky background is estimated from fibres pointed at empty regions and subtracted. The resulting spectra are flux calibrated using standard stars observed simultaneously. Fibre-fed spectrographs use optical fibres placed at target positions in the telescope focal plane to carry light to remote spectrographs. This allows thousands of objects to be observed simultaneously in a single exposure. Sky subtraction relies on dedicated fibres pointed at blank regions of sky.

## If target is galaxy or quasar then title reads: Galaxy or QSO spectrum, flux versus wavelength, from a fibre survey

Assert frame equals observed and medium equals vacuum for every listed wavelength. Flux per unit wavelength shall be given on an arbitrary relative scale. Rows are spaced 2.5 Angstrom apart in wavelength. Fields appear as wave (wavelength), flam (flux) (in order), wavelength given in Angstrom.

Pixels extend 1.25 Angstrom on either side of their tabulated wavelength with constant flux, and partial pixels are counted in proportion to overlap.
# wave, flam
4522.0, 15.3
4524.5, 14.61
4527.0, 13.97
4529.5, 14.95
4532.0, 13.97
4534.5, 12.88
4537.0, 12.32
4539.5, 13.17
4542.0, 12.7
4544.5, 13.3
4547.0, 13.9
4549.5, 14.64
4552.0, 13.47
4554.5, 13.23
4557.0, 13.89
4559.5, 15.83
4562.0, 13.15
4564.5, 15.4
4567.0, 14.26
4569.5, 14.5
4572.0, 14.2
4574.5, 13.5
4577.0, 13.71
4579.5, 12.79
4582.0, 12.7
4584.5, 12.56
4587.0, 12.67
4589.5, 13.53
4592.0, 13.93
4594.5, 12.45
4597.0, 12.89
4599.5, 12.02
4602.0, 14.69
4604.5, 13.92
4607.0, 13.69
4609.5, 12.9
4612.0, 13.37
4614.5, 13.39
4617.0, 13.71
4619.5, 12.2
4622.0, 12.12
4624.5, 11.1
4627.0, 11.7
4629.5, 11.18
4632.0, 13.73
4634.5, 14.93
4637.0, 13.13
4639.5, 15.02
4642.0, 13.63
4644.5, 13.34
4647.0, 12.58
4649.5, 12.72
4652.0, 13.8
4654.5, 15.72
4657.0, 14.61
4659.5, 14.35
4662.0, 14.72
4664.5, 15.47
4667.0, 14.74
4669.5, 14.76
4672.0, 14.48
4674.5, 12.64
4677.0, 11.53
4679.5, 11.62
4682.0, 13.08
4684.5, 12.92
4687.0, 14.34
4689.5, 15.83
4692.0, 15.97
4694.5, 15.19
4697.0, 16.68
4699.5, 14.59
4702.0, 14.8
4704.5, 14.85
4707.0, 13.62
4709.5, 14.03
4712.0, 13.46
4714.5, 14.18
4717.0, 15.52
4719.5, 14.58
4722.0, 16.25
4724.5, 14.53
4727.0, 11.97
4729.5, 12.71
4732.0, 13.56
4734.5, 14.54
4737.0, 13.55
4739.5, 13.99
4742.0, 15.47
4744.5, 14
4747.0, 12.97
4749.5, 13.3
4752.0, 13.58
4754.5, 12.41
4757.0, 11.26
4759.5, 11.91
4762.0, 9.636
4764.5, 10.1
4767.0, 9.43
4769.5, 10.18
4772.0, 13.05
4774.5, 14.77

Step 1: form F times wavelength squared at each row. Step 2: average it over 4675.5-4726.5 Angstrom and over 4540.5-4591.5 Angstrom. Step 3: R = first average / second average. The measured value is 1.11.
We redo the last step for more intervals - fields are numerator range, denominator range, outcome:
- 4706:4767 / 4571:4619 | 1.06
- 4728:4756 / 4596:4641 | 1.10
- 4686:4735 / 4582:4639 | 1.17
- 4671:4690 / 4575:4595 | 1.05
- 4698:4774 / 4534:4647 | 1.06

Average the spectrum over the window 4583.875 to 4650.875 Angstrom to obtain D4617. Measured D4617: 13.1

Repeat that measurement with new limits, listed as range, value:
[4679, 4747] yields 14.3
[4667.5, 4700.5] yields 14.1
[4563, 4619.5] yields 13.5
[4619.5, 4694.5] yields 13.6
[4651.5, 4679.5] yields 14.2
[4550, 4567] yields 14.2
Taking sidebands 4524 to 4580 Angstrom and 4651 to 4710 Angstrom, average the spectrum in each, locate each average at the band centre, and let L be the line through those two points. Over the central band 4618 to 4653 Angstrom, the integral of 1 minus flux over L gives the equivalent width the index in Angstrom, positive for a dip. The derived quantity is 3.1 Angstrom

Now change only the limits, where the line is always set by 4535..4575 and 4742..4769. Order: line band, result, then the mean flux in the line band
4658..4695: -4.03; 14.1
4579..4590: 0.61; 12.8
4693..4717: -4.27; 14.7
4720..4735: -2.07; 13.9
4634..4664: -2.54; 14.1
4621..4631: 1.22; 11.6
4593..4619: 0.16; 13.3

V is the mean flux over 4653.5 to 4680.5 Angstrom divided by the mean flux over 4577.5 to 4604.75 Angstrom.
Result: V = 1.07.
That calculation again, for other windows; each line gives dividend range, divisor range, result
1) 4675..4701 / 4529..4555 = 1.05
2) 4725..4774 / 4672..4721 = 0.89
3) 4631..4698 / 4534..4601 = 1.05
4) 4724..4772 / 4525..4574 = 0.90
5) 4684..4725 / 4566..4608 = 1.11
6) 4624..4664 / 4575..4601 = 1.05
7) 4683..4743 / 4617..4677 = 1.07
